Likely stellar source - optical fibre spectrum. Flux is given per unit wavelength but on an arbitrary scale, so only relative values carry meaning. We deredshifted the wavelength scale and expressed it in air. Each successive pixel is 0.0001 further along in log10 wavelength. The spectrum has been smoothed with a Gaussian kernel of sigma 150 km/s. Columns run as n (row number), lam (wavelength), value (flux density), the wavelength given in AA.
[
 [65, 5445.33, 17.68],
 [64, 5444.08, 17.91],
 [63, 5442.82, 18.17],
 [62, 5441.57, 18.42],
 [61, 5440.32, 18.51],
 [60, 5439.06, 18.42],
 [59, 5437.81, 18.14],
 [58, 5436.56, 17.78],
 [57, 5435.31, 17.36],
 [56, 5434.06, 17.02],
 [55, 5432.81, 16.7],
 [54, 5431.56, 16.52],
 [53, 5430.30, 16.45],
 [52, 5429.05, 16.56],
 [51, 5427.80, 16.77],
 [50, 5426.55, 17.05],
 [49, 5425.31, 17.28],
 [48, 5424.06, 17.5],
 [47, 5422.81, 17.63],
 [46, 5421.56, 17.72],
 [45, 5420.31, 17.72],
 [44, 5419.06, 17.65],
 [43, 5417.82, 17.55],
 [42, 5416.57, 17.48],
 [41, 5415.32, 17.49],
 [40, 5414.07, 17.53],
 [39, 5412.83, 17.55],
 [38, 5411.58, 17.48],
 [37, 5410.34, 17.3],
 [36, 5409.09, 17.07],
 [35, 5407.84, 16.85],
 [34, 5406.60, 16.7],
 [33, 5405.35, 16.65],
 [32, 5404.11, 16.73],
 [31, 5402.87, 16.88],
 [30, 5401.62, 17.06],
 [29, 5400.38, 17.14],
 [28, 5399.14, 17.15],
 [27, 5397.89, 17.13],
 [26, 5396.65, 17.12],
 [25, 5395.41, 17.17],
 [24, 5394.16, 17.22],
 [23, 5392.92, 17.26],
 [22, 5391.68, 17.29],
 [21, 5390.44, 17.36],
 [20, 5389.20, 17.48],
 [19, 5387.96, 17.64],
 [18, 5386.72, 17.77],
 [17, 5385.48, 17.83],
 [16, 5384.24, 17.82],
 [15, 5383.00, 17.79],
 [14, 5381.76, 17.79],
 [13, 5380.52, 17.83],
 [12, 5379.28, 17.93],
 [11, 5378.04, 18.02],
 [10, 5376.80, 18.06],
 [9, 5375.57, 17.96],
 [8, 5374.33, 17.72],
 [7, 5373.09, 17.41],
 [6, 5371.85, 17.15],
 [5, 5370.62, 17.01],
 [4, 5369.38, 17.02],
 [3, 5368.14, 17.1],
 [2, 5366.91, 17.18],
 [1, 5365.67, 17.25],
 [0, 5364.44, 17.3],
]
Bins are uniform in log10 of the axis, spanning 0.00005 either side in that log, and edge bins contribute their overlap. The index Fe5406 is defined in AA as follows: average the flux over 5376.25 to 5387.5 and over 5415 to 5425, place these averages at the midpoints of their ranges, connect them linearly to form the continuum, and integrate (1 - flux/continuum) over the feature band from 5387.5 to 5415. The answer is 0.8 AA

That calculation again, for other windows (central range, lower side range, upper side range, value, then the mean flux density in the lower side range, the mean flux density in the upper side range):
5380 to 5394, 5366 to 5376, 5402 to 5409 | -0.45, 17.3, 16.8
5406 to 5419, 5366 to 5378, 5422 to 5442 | 0.06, 17.4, 17.4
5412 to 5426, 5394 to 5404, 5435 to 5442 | 0.05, 17.1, 18.1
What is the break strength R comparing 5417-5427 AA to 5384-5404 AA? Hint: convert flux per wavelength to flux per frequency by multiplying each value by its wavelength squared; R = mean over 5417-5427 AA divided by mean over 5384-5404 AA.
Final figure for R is 1.02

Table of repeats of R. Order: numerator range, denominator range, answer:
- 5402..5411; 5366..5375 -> 0.99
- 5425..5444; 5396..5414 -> 1.03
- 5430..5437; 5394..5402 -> 1.00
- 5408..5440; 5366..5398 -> 1.01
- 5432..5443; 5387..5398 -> 1.05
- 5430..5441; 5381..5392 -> 1.01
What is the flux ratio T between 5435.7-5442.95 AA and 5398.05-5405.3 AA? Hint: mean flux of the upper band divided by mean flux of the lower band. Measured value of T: 1.1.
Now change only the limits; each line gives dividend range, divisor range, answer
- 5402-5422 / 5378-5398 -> 0.98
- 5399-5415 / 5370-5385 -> 0.97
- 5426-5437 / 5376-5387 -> 0.94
